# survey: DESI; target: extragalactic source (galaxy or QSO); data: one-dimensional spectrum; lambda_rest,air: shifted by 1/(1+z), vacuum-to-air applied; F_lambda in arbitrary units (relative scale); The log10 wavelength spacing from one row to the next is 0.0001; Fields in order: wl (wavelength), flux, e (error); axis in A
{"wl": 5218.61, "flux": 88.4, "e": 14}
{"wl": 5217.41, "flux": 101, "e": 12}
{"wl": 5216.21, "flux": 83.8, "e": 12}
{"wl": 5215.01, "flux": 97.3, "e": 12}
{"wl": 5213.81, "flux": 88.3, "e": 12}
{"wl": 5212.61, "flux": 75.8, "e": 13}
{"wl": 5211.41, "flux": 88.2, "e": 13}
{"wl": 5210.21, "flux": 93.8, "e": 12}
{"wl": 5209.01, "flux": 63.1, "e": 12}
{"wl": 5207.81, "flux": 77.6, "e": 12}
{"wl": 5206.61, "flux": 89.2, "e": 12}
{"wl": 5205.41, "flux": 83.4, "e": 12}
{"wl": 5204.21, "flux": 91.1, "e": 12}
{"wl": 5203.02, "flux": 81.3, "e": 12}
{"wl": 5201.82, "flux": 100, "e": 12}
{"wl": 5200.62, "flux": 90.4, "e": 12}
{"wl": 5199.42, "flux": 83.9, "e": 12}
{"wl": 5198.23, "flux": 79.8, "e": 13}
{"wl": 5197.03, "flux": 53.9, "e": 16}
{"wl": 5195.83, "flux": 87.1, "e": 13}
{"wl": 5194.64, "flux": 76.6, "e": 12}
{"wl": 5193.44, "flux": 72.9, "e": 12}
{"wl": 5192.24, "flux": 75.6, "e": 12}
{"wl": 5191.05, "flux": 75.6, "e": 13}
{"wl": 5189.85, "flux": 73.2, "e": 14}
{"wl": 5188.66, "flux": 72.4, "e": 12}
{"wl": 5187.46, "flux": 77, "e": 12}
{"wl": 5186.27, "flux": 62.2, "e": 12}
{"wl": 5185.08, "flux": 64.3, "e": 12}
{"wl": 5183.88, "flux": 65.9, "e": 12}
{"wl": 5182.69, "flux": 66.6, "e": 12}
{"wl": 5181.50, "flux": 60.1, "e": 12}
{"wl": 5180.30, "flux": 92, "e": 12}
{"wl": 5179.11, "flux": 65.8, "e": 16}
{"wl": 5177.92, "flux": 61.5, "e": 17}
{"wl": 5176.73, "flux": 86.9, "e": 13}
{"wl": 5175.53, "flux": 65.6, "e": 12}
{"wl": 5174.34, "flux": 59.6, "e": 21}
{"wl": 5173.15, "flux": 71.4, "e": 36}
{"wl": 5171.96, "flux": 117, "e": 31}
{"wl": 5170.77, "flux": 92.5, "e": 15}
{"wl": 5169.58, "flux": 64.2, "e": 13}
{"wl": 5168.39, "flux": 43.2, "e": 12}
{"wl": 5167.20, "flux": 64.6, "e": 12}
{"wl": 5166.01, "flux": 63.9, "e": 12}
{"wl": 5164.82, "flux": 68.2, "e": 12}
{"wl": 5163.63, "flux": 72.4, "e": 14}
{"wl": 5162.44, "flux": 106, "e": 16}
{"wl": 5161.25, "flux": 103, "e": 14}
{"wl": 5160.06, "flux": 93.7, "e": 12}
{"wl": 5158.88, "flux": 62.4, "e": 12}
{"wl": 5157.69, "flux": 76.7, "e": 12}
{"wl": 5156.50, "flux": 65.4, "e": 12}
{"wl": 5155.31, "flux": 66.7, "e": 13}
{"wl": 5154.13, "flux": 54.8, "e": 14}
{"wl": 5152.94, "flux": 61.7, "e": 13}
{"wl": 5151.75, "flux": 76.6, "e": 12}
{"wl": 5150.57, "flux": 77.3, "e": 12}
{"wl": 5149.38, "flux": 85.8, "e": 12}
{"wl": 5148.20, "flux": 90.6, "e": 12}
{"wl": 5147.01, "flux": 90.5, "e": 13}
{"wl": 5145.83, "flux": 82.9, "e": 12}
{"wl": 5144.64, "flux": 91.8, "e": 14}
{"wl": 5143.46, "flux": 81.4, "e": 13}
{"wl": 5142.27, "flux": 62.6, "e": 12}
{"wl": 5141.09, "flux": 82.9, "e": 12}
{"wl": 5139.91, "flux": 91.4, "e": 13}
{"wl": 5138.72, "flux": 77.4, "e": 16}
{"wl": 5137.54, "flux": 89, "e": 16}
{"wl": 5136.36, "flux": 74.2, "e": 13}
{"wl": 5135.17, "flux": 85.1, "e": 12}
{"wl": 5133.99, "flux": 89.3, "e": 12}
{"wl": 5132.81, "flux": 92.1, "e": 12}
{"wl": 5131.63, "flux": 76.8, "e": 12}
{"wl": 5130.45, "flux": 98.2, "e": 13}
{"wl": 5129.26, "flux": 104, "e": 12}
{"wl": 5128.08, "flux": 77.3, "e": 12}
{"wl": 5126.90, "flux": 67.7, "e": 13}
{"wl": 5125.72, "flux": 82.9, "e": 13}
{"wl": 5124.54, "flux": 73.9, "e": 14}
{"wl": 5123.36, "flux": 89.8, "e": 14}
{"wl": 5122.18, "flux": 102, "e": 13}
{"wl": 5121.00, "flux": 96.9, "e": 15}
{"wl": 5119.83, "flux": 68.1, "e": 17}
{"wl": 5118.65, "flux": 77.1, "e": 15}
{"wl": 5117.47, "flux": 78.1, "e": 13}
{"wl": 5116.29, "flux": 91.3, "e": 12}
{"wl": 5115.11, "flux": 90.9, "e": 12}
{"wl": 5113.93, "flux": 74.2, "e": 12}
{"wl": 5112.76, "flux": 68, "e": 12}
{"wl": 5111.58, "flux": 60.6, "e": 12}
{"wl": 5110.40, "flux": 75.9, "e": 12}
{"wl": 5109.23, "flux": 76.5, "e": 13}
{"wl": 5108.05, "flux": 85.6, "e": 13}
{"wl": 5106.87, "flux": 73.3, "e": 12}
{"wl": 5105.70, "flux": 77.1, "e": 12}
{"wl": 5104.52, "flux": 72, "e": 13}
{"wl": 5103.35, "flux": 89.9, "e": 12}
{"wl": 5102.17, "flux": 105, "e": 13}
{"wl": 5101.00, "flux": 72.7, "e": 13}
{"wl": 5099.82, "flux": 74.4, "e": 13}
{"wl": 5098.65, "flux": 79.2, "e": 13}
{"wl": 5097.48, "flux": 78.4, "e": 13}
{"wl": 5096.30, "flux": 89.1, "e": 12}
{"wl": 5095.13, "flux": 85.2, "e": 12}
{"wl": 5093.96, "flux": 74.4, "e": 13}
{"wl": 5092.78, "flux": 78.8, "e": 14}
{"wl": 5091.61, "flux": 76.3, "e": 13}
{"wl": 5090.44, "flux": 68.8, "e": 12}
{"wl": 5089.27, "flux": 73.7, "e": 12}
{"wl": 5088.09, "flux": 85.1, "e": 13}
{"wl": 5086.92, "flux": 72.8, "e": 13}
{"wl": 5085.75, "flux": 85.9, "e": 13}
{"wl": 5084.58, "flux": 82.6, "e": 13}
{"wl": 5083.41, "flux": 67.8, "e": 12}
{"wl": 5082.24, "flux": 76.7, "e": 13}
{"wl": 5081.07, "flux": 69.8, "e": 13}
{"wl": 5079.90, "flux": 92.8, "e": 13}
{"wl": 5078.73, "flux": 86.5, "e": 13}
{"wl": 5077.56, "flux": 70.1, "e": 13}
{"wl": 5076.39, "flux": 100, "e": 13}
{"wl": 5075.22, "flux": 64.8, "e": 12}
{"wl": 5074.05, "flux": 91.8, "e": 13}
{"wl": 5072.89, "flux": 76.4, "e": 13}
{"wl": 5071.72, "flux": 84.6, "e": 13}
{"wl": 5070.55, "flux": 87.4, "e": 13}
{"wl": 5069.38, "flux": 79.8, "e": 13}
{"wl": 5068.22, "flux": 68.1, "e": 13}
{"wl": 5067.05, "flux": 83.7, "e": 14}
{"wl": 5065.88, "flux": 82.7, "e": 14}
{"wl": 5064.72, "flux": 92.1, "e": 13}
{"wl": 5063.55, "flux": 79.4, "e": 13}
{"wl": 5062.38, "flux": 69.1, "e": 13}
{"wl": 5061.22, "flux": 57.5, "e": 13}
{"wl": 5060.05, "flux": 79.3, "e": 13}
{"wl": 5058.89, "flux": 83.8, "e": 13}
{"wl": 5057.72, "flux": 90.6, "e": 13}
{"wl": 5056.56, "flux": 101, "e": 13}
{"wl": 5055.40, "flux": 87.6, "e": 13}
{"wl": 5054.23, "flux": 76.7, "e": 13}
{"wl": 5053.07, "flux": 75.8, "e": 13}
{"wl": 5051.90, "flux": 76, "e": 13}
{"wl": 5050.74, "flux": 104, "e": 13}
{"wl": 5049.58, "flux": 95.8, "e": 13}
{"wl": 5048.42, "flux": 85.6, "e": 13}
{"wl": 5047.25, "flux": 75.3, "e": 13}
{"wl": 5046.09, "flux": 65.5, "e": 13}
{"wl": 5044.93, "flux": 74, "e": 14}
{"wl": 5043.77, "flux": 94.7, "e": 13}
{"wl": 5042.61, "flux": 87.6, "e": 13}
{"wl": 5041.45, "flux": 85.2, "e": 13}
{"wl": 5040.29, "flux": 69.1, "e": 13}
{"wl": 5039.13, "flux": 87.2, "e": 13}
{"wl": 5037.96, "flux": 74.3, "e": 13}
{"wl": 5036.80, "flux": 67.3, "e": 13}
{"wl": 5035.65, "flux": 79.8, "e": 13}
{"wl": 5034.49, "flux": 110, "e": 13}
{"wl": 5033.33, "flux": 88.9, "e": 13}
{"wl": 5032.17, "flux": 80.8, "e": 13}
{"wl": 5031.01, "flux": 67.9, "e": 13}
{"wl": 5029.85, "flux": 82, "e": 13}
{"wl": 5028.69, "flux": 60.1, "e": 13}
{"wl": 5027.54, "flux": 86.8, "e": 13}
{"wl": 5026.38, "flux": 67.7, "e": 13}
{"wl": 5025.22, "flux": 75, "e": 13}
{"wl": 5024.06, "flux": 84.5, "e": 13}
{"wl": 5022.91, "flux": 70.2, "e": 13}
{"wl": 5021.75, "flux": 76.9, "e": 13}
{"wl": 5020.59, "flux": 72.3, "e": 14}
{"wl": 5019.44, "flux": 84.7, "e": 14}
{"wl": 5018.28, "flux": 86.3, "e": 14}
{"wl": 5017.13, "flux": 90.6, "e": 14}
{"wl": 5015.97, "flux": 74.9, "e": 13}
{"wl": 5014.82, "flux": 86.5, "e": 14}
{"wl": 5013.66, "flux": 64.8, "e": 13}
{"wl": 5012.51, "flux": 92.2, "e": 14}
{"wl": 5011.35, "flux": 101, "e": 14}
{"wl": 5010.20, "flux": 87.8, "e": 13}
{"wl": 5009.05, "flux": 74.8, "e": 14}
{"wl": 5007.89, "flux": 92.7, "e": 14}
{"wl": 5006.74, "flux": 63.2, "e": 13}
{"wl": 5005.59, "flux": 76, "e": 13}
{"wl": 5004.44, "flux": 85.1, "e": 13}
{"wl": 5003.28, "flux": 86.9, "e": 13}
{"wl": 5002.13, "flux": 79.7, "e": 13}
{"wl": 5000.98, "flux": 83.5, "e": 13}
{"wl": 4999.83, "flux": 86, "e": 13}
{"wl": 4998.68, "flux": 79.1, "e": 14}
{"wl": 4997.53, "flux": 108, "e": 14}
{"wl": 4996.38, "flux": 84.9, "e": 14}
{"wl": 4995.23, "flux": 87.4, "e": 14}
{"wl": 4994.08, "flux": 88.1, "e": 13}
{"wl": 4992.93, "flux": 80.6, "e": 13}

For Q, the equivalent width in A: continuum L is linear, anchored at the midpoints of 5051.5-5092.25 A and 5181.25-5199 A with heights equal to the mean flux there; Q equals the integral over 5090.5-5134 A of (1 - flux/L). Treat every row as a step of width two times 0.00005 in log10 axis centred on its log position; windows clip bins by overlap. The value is -2.6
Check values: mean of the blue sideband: 79.9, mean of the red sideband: 71.3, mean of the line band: 81.5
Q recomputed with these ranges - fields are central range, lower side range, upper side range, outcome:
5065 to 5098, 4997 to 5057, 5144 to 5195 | -0.3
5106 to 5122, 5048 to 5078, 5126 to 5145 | 0.9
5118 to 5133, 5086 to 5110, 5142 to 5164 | -1.0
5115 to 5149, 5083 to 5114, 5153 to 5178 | -3.8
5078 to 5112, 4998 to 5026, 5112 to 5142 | 1.7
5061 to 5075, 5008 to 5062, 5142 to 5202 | 0.1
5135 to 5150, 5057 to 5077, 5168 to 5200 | -1.5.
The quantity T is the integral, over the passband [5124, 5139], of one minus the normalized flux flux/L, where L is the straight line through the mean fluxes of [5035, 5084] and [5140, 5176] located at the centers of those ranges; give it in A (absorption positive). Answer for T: -1.1 A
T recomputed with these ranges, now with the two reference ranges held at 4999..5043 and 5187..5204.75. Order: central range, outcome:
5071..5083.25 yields -0.10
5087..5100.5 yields 0.33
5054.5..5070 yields -0.12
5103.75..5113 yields 0.68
